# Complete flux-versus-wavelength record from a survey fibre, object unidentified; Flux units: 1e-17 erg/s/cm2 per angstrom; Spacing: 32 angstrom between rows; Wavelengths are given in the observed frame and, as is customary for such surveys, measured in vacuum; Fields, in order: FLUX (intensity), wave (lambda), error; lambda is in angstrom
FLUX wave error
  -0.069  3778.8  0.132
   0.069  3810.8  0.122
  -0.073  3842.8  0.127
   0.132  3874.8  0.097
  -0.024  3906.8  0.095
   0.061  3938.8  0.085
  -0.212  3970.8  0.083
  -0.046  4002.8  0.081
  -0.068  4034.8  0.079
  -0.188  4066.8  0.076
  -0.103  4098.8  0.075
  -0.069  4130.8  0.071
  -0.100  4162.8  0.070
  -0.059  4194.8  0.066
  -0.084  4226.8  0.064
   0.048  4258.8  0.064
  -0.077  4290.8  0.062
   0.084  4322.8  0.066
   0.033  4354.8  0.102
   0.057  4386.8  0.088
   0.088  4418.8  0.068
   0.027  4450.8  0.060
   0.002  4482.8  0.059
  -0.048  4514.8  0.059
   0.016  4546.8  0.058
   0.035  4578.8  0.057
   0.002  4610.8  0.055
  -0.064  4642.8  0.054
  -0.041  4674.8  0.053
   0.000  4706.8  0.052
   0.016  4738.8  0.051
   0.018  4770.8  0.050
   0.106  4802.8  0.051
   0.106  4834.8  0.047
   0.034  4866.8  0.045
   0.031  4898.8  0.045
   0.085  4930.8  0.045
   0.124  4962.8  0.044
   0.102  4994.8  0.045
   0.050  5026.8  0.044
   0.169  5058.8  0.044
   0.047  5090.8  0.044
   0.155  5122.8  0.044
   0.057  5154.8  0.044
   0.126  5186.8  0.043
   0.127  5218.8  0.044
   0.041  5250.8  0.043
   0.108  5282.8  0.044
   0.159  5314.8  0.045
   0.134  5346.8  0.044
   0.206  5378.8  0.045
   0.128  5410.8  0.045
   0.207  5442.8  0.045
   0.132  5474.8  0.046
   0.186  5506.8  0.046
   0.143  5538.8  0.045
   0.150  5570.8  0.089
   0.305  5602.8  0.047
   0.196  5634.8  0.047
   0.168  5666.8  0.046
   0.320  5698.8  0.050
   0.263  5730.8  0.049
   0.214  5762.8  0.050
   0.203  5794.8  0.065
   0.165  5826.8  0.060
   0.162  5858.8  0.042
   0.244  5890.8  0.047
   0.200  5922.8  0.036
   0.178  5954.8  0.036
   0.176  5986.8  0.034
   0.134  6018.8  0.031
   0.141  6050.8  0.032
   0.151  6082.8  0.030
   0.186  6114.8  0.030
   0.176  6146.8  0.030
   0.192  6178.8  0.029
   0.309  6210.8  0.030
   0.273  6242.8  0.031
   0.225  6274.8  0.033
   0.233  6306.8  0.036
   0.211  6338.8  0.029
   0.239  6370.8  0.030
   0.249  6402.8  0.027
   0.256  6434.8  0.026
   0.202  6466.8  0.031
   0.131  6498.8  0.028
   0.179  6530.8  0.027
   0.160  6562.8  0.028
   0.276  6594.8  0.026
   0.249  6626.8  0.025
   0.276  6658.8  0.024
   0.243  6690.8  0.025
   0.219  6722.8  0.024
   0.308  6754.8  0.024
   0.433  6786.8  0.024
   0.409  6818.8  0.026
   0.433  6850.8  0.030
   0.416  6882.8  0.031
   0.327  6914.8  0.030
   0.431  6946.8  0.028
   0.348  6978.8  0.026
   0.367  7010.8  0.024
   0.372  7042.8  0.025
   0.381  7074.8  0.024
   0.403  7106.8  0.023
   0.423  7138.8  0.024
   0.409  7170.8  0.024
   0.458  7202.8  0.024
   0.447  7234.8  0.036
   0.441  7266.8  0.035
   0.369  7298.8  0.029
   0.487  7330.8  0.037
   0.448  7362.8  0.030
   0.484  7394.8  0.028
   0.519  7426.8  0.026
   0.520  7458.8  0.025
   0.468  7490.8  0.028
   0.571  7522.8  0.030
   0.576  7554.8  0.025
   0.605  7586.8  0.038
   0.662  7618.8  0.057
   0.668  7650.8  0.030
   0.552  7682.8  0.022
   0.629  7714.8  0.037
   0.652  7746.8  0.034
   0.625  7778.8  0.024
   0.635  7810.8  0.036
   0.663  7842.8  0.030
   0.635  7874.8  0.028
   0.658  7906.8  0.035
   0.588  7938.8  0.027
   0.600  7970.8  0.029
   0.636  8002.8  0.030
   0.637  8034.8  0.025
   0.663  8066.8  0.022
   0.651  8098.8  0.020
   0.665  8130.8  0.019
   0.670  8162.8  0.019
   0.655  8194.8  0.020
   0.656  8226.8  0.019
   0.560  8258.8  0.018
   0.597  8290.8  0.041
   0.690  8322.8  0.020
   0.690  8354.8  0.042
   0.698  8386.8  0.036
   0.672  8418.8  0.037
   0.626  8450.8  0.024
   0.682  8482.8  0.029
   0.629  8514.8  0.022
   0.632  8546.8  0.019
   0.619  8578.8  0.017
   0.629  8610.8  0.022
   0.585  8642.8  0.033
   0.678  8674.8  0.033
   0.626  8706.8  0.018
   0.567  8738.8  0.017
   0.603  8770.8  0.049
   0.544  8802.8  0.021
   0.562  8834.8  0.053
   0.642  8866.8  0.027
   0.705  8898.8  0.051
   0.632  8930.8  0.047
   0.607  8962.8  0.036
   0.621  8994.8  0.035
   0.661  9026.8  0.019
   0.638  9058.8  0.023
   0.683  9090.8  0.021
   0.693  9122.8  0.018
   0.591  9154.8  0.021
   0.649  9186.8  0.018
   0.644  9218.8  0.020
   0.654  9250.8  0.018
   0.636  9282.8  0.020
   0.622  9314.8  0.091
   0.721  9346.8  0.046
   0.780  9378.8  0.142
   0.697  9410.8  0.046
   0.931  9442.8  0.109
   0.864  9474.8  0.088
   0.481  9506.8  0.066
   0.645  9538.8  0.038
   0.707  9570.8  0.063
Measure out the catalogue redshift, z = 0.697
